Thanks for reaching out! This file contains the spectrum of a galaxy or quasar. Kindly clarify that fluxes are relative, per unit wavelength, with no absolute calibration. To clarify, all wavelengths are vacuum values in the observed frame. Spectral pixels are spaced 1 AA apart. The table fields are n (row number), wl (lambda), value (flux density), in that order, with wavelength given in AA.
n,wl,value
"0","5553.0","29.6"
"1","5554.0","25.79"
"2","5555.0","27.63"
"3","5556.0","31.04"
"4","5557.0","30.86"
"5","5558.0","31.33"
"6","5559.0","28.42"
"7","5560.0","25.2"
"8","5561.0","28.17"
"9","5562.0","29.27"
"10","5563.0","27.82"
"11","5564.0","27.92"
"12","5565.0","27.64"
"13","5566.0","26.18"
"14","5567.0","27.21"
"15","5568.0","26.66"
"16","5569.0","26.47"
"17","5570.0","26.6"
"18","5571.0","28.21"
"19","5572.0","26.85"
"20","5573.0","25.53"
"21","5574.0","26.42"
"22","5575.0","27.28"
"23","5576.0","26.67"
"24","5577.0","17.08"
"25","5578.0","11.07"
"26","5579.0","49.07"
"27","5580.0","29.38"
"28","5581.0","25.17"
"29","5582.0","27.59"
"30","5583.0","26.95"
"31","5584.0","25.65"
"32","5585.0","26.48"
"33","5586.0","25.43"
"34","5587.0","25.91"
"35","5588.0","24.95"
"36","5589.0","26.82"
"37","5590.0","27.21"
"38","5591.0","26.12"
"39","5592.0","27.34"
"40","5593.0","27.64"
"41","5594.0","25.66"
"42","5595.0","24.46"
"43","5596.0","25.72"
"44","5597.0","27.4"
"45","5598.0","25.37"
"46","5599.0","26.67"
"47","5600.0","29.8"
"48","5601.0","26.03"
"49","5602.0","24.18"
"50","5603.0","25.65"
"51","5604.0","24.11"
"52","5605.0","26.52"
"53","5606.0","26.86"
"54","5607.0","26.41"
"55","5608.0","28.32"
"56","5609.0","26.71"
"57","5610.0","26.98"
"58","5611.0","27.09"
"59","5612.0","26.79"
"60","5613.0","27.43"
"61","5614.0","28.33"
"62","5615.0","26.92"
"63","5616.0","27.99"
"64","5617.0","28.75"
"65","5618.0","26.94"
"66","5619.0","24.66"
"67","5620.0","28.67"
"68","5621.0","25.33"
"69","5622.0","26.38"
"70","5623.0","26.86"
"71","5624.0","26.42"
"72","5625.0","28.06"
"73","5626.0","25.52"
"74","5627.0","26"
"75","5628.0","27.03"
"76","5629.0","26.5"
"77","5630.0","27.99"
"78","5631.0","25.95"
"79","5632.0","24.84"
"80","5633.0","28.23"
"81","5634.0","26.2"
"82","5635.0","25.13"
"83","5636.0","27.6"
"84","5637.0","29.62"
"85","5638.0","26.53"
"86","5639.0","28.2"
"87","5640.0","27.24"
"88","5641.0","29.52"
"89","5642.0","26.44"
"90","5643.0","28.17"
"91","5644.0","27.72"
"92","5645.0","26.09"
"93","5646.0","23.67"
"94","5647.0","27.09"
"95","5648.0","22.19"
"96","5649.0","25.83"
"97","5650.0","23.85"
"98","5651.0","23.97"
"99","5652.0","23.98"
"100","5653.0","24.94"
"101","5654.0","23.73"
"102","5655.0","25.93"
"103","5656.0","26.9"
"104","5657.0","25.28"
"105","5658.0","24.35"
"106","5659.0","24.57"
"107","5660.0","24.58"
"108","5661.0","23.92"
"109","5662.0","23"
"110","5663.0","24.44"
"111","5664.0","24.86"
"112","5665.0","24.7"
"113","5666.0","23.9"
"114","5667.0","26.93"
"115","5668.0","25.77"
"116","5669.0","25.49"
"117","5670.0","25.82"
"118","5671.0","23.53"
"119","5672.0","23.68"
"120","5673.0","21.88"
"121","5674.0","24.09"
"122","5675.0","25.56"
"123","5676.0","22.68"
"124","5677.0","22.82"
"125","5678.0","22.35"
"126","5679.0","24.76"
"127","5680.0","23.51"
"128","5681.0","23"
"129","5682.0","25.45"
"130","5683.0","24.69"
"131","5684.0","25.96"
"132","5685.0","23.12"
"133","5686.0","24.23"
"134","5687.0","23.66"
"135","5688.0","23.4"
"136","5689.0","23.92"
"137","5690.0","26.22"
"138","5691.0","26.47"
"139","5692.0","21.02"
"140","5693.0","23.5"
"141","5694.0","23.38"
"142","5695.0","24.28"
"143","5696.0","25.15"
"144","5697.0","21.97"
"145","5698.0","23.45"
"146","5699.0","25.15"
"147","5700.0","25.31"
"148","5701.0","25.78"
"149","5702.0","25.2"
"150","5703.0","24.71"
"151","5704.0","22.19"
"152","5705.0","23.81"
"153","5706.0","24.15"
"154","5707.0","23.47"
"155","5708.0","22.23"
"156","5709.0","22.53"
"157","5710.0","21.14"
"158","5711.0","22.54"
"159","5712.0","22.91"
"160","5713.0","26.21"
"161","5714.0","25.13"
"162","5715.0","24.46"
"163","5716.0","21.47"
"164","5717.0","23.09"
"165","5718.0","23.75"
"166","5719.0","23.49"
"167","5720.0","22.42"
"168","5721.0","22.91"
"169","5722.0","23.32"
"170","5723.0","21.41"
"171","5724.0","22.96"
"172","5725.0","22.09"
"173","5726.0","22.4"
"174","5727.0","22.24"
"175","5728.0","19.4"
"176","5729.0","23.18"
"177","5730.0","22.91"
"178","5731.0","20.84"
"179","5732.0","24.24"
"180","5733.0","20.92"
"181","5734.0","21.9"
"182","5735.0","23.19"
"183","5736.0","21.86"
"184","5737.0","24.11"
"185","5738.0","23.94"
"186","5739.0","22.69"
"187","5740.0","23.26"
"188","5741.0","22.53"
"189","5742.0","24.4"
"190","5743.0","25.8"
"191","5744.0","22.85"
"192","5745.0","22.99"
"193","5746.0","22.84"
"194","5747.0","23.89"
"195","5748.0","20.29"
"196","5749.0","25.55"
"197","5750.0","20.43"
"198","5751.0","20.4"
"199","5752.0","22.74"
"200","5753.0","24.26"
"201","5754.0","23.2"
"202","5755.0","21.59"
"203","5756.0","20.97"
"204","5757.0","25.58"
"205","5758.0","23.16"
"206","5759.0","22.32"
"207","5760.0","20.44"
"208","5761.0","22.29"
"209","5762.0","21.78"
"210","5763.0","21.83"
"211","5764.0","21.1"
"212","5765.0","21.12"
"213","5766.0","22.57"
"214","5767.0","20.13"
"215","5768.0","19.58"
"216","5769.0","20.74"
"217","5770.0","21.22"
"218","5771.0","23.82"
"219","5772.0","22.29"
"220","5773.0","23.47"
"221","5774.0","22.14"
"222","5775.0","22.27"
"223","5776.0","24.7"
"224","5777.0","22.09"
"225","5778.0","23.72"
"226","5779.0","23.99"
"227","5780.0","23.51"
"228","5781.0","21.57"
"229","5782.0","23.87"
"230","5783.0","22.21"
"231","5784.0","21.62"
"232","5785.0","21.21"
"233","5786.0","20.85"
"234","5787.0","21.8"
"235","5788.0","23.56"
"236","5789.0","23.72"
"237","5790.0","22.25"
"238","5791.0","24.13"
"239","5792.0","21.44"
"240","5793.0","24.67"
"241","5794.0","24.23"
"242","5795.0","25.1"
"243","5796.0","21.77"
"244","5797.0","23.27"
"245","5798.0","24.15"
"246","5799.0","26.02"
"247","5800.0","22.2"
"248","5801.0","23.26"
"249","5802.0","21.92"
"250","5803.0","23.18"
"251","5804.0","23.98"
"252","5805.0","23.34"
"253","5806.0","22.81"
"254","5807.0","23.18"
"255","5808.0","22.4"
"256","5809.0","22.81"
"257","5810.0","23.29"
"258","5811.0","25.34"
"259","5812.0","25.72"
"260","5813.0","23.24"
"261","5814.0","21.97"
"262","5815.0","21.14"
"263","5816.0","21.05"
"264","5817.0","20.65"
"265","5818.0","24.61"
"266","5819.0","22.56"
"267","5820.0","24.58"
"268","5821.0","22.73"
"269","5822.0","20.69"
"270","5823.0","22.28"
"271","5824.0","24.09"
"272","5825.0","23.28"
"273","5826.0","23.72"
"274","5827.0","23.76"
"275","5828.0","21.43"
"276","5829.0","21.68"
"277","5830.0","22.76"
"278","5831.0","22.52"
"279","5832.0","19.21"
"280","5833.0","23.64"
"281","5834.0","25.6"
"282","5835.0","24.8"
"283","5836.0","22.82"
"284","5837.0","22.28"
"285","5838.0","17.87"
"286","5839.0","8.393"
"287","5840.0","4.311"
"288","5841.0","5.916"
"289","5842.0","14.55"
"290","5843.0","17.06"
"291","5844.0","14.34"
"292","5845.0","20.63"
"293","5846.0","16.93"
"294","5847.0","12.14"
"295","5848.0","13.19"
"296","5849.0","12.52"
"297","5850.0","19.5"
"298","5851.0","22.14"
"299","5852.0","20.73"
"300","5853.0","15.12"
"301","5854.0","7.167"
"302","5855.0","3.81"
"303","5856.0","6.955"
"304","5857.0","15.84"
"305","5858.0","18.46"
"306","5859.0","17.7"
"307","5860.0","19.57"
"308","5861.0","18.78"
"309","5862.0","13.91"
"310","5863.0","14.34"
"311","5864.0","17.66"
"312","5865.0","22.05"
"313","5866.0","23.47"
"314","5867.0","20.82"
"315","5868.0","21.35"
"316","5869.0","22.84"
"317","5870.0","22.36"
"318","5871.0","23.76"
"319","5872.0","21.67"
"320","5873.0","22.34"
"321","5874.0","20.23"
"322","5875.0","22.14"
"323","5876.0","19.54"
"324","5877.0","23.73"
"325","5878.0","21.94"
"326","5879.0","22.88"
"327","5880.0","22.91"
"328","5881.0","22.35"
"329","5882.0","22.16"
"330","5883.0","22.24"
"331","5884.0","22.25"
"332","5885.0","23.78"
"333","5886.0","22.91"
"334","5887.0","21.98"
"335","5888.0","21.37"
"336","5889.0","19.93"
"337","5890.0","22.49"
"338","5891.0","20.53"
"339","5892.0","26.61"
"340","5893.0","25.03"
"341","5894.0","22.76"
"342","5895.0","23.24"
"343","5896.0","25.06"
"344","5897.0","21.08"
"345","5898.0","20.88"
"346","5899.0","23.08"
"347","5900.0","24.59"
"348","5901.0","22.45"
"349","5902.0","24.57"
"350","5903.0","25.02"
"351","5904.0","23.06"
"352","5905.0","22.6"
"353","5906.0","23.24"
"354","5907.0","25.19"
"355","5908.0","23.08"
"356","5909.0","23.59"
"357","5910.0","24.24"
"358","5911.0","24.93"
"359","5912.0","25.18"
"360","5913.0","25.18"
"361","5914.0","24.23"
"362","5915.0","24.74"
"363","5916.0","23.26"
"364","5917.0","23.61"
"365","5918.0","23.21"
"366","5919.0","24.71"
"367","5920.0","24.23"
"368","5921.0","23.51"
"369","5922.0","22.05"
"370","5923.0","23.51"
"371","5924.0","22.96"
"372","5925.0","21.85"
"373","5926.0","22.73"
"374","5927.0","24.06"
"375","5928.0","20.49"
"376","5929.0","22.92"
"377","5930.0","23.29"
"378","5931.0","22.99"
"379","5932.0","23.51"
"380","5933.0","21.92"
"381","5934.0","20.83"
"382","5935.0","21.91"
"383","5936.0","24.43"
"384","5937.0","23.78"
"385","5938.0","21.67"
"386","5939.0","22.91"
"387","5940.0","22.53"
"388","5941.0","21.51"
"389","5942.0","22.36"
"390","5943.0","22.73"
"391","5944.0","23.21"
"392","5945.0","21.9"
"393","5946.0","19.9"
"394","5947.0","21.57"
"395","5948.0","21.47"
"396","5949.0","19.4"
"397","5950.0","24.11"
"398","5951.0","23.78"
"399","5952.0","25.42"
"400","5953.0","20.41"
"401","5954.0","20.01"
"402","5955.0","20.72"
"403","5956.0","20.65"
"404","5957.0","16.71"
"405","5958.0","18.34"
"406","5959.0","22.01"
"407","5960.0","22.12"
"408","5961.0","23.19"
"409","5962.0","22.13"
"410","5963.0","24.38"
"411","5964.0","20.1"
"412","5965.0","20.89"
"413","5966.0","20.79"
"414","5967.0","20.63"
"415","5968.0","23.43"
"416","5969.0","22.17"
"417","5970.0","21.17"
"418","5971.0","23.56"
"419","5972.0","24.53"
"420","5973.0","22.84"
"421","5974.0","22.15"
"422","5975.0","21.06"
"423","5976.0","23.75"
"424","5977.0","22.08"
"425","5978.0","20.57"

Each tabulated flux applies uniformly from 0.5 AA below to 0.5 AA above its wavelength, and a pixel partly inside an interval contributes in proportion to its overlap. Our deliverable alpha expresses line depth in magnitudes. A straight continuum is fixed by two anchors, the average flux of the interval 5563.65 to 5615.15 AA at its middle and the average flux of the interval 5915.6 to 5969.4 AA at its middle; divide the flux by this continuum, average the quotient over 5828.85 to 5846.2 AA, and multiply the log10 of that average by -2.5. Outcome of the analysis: 0.29 mag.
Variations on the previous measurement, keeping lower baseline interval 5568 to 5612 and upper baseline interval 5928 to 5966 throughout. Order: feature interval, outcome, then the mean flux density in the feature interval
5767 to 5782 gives 0.08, 22.5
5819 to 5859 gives 0.28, 18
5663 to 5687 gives 0.05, 24.3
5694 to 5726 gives 0.06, 23.5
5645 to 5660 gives 0.04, 24.8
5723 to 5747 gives 0.08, 22.8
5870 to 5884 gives 0.03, 22.2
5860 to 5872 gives 0.14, 20.2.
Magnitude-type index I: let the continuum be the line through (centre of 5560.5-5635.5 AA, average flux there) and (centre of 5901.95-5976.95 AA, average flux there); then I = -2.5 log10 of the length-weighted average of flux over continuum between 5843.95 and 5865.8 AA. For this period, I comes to 0.440 mag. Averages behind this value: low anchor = 26.7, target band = 15.7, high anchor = 22.6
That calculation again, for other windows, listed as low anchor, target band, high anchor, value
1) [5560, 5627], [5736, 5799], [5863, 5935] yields 0.082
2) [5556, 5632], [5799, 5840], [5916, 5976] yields 0.078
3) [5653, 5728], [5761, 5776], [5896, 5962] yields 0.080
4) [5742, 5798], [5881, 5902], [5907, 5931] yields 0.030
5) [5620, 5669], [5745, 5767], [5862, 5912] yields 0.095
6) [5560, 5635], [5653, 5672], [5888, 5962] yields 0.045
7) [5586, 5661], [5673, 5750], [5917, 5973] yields 0.081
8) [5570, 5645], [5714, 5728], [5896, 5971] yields 0.116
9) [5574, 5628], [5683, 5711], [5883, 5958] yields 0.068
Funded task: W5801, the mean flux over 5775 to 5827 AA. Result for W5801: 23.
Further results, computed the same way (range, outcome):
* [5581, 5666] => 26.2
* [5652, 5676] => 24.6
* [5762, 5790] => 22.2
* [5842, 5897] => 19.5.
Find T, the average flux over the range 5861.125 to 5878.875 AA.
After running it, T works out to 20.8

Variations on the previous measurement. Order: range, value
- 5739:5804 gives 22.7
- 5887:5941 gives 23.2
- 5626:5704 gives 25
